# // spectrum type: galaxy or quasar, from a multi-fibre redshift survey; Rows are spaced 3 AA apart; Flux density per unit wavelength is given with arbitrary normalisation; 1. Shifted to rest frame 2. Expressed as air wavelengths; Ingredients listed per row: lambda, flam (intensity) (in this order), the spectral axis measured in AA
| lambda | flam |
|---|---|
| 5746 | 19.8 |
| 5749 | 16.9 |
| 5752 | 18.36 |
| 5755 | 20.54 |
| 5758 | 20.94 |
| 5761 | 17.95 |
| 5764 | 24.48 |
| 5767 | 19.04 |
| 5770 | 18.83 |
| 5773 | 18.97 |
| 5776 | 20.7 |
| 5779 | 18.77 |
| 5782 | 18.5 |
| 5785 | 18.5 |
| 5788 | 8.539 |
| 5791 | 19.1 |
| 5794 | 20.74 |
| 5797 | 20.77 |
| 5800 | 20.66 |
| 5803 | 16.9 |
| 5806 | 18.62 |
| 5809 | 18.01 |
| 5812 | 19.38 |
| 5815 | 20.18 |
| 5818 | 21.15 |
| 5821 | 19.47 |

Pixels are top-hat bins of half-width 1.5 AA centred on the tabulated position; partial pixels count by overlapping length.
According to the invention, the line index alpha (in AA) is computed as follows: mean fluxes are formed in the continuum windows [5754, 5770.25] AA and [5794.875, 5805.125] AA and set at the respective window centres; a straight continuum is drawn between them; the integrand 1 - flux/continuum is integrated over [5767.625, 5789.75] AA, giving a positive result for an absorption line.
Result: 2.6 AA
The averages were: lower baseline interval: 20.4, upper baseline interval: 19.5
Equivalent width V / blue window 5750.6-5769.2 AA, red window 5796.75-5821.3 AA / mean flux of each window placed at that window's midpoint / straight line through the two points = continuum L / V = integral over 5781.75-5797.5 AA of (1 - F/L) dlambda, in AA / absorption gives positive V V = 1.8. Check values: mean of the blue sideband 20.2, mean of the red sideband 19.4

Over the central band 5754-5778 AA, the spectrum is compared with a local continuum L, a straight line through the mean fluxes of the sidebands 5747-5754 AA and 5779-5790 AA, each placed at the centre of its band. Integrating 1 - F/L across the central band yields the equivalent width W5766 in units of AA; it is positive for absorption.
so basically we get -4.4 AA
